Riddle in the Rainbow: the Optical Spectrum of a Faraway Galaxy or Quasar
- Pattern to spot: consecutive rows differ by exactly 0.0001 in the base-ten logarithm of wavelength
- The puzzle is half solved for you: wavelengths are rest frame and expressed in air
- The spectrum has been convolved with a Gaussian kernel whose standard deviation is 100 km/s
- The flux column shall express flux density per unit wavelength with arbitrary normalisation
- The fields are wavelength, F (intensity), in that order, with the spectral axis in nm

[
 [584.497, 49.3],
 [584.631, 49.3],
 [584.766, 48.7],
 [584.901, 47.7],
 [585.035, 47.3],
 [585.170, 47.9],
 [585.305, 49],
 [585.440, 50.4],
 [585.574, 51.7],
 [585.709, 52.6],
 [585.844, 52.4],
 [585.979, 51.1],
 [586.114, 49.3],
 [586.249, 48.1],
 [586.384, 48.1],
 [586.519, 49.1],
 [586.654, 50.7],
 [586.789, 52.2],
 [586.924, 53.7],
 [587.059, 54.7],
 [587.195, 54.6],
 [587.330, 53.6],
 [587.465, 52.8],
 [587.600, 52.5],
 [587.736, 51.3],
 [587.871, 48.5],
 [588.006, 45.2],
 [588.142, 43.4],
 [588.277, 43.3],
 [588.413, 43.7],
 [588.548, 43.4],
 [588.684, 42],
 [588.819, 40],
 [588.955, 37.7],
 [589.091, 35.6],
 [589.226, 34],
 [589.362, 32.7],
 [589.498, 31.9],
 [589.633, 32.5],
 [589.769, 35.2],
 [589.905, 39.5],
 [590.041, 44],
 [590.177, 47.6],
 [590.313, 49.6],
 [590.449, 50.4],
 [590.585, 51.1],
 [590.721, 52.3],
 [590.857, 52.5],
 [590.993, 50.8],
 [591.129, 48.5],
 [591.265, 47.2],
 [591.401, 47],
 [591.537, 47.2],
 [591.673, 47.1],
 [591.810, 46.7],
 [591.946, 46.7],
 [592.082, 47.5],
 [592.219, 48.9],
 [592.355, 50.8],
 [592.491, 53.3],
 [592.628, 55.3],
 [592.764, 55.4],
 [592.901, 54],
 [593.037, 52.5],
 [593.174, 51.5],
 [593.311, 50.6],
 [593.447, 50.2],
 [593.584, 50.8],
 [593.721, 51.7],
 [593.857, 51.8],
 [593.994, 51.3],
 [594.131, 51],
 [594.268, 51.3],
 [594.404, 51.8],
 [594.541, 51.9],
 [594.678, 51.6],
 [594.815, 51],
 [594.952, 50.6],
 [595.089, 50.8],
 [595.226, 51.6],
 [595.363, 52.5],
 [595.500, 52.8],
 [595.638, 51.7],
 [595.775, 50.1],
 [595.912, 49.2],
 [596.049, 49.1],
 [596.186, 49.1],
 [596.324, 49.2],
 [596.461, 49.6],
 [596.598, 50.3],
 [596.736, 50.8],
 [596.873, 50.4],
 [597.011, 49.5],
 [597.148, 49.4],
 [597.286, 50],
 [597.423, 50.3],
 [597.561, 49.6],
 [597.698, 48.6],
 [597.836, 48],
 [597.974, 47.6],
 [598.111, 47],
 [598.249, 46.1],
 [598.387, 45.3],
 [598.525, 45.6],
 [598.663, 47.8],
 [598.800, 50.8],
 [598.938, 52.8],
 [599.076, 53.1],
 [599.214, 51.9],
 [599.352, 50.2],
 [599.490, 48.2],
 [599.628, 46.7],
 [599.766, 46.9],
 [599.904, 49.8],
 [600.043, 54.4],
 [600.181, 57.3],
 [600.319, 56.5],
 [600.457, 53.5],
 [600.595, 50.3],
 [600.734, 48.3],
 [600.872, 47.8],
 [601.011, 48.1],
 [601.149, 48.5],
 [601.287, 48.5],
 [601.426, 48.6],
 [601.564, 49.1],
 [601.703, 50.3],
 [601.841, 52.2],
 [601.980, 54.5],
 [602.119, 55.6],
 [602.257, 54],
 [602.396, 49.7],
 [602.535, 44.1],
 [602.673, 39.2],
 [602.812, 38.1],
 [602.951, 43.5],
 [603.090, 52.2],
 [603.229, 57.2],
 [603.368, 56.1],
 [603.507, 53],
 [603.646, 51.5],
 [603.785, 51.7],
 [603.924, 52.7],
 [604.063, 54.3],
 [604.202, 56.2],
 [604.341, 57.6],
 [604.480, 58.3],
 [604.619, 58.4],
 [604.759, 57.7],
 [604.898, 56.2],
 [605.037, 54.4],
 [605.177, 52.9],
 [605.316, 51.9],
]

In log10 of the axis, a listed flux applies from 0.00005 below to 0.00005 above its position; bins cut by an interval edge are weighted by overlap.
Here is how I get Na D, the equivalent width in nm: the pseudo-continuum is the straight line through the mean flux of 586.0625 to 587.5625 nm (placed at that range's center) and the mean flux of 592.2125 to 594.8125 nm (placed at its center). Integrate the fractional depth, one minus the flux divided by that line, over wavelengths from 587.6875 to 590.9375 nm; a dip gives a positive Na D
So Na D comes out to 0.561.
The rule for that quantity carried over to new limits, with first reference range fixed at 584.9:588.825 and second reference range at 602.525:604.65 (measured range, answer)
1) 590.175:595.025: -0.055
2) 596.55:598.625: 0.090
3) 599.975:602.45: -0.012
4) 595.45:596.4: 0.007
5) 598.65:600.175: 0.012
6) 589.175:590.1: 0.260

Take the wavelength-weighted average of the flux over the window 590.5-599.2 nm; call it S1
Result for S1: 50.2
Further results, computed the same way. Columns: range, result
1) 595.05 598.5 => 49.5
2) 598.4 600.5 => 50.9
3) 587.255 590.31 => 42.5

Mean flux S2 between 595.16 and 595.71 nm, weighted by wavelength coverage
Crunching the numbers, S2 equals 52.1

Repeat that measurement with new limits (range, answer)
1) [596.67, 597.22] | 50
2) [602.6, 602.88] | 38.8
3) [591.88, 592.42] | 48.5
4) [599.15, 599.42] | 51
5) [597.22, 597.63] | 50.1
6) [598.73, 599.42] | 51.8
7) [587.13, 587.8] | 53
